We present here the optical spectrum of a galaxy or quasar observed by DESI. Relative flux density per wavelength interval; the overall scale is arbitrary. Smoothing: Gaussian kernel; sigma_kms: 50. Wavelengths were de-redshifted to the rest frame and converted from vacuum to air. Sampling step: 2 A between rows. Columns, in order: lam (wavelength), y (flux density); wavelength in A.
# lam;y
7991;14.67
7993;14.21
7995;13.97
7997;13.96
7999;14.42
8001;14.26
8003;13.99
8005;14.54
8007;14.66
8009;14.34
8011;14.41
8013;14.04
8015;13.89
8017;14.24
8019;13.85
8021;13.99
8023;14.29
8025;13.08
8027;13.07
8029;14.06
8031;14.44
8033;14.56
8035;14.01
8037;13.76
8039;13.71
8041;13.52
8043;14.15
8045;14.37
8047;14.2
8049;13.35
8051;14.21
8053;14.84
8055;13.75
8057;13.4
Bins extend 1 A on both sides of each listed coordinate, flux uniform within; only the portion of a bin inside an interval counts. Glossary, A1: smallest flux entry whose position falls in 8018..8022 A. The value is 13.85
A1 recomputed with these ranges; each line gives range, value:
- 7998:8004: 13.99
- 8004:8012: 14.34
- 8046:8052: 13.35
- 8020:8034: 13.07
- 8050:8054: 14.21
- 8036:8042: 13.52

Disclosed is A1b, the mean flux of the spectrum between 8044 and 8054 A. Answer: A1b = 14.2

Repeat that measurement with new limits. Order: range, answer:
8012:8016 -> 14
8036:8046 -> 13.9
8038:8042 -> 13.6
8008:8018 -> 14.2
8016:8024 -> 14.1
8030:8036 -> 14.3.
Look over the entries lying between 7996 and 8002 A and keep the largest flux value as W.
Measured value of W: 14.42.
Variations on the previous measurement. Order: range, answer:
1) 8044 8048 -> 14.37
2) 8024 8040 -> 14.56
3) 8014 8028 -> 14.29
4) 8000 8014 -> 14.66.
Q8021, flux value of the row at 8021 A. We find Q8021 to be 13.99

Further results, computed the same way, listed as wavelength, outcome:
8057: 13.4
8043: 14.15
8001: 14.26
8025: 13.08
